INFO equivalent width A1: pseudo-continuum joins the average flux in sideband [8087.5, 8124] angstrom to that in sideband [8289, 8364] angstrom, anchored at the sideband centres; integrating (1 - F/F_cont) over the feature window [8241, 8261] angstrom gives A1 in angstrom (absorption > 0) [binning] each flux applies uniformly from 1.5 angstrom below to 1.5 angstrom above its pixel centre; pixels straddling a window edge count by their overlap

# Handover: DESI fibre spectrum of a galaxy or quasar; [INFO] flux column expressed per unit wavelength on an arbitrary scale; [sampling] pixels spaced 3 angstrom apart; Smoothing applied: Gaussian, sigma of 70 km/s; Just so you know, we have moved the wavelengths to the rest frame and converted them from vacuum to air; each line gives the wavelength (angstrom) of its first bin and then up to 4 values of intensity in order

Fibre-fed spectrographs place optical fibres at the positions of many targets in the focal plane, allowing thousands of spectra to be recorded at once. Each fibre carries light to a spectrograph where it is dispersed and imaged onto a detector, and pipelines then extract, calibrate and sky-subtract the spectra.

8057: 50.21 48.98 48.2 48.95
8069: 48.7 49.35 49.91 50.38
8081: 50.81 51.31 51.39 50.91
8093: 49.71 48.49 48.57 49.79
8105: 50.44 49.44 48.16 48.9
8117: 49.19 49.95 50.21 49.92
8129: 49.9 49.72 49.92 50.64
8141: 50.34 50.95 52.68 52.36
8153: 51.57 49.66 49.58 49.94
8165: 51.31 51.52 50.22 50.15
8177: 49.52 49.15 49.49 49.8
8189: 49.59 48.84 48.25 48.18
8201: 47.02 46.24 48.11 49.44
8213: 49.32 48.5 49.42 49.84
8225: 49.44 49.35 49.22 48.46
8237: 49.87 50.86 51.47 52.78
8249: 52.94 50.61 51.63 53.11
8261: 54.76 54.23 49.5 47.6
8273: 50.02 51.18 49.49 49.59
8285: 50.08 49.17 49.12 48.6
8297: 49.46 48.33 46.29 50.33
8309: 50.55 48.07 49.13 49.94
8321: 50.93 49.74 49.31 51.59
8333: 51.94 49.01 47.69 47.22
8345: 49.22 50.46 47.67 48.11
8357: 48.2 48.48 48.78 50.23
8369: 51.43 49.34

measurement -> -1.2 angstrom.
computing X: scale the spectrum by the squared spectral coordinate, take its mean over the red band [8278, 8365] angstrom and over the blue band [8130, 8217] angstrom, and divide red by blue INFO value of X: 1.03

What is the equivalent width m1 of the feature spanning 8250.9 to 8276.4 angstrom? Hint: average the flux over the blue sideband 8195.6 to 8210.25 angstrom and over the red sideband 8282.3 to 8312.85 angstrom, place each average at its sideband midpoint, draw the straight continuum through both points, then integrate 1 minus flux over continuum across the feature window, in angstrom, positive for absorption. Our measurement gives -1.5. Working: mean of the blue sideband 47.7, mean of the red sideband 49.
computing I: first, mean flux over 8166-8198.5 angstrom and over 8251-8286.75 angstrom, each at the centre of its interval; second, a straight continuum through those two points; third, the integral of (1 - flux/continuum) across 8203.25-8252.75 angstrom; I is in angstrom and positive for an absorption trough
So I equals 0.5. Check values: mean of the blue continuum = 49.6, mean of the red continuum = 51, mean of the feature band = 49.8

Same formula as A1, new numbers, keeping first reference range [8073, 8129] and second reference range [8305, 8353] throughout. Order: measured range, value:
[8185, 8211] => 0.7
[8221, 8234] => 0.1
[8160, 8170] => -0.2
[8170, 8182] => 0.0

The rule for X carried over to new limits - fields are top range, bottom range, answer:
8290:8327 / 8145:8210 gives 1.02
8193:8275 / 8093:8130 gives 1.04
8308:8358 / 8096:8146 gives 1.04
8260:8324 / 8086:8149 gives 1.04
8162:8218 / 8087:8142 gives 1.01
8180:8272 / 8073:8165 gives 1.02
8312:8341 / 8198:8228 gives 1.05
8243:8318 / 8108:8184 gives 1.04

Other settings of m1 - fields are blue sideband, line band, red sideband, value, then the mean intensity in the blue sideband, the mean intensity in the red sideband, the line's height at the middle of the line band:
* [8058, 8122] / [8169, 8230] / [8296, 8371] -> 0.5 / 49.6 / 49.3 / 49.5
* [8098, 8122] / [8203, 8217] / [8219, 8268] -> 0.6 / 49.3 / 51.1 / 50.7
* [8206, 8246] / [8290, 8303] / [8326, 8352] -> 0.2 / 49.6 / 49.4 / 49.5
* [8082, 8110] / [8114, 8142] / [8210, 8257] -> 0.1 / 50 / 50.3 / 50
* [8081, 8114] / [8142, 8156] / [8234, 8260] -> -0.3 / 49.8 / 51.5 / 50.4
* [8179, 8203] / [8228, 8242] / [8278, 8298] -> -0.2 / 48.7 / 49.4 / 49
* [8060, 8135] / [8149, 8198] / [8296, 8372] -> -0.4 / 49.7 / 49.3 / 49.5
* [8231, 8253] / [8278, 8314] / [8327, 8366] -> 0.6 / 50.9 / 49.1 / 50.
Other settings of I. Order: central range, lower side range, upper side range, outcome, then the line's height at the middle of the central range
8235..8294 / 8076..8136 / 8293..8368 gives -1.77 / 49.4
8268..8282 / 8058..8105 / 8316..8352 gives 0.01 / 49.6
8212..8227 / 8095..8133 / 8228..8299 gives 0.28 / 50.2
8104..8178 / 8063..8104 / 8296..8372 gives -0.83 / 49.7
